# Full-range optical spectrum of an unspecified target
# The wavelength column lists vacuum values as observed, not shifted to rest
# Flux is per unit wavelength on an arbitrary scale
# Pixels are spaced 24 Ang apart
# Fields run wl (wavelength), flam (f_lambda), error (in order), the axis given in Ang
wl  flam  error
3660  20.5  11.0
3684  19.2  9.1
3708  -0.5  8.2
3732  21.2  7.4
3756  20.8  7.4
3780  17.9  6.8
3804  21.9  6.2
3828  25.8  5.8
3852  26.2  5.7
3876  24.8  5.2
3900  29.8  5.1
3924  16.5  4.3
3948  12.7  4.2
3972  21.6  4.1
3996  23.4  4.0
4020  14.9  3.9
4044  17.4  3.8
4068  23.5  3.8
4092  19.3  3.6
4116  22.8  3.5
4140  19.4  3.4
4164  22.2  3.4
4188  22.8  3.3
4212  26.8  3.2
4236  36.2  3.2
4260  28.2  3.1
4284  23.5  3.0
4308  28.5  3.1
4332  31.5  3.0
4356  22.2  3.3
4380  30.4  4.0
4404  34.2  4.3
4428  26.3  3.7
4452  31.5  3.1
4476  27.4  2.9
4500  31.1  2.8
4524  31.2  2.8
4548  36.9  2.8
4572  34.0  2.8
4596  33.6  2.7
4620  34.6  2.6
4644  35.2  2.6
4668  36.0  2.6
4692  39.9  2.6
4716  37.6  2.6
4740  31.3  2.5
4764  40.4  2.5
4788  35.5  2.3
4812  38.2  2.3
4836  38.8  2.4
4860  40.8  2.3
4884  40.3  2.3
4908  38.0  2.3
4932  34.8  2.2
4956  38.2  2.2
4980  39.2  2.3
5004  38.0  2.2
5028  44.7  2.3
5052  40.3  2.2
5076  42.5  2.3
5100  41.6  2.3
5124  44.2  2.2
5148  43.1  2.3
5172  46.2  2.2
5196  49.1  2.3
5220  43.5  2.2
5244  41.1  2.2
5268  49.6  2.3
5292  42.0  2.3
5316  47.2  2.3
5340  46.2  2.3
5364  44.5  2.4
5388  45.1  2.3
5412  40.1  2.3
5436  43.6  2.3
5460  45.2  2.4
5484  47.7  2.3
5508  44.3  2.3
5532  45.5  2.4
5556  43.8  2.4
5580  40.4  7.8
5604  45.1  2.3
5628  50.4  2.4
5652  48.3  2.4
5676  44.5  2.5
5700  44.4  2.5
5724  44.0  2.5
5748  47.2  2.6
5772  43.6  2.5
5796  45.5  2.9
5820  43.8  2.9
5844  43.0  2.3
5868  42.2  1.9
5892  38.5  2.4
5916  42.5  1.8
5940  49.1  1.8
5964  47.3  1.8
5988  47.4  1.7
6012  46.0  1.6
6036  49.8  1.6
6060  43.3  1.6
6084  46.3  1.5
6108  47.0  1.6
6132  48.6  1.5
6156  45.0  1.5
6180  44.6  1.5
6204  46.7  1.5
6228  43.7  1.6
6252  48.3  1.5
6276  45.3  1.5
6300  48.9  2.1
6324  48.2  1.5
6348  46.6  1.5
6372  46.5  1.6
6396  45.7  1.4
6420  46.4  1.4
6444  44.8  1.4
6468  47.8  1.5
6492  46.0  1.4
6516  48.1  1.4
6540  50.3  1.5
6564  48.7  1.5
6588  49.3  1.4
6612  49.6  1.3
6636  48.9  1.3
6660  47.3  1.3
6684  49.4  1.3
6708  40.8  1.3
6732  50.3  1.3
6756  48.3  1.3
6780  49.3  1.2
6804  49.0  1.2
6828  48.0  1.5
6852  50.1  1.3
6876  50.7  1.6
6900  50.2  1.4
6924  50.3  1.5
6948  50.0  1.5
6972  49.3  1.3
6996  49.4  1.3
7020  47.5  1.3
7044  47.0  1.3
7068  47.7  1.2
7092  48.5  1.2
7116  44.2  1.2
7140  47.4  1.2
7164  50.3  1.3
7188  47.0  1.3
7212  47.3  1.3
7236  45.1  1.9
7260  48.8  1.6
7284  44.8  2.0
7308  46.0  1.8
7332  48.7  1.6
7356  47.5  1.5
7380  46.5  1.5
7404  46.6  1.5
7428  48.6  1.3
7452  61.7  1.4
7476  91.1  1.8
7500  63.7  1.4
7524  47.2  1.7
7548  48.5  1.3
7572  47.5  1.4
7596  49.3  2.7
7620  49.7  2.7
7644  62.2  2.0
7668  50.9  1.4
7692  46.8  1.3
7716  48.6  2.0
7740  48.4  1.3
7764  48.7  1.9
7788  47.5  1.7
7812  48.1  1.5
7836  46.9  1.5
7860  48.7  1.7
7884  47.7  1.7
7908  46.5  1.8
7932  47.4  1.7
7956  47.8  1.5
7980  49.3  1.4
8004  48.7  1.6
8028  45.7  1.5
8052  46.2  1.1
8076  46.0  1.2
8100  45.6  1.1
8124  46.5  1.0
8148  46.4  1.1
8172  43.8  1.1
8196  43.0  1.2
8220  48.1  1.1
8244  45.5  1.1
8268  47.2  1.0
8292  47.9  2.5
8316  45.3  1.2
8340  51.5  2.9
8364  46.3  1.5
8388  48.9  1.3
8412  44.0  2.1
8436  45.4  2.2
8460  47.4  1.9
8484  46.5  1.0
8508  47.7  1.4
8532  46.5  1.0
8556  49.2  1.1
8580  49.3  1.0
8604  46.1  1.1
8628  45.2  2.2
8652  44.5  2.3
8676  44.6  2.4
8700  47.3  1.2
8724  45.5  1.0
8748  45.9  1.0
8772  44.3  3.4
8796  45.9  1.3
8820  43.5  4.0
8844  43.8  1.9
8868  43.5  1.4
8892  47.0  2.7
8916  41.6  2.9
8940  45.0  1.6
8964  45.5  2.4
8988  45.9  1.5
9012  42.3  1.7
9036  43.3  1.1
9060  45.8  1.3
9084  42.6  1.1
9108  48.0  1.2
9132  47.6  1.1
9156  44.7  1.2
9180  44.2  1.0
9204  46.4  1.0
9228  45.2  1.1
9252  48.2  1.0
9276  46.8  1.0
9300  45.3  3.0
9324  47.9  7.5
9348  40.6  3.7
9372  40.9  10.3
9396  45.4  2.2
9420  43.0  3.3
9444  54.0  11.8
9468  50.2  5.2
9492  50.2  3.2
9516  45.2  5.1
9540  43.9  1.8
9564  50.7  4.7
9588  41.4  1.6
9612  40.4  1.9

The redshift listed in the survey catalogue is 0.14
